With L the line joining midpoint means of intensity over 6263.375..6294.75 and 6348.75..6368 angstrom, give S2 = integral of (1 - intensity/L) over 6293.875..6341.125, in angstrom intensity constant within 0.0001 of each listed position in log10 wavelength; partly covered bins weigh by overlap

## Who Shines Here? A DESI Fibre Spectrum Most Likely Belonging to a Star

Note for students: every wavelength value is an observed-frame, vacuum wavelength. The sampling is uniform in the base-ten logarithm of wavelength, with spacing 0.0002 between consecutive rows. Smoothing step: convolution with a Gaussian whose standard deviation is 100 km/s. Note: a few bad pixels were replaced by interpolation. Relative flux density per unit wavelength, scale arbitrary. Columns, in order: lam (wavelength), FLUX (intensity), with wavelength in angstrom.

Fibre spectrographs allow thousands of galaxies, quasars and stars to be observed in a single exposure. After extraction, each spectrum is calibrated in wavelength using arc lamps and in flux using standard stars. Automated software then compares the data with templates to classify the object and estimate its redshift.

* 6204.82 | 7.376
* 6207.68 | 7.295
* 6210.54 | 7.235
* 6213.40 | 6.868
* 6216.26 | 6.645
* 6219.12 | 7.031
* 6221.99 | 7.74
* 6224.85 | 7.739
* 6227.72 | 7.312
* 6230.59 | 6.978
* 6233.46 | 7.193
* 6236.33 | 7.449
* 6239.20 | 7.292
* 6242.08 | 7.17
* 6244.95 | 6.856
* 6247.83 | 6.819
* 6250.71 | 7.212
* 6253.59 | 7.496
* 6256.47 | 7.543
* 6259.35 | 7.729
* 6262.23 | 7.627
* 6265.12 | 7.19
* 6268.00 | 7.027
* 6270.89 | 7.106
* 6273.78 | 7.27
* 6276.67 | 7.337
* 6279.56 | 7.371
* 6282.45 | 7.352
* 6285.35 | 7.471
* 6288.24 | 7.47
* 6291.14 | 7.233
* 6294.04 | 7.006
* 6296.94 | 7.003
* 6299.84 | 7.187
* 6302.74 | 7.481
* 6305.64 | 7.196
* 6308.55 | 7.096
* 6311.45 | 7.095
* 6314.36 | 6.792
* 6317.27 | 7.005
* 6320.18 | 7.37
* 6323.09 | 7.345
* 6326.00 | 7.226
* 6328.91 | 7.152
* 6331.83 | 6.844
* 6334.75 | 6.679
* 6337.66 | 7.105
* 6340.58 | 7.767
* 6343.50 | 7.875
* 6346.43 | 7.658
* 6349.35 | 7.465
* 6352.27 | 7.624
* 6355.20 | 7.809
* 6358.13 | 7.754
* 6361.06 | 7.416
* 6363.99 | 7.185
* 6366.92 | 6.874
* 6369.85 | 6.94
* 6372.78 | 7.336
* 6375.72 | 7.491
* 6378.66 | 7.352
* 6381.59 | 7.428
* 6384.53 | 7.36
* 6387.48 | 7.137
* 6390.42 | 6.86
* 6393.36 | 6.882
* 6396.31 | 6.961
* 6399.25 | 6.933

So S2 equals 1.5 angstrom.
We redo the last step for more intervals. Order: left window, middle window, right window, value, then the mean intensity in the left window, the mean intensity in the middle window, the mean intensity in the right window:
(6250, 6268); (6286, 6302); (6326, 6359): 0.5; 7.44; 7.21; 7.42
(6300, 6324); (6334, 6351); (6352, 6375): -0.4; 7.17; 7.46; 7.36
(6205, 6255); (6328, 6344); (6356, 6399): 0.0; 7.2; 7.2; 7.21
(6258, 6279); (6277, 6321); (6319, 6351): 0.7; 7.33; 7.21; 7.32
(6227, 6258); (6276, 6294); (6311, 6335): -0.5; 7.21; 7.34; 7.07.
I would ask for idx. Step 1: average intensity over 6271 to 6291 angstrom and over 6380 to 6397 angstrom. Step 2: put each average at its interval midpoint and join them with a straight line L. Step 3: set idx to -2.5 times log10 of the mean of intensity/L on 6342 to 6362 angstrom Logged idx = -0.07 mag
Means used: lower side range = 7.35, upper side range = 7.11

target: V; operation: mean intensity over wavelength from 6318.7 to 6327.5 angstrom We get 7.32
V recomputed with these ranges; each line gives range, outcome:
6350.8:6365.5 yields 7.55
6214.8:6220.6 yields 6.84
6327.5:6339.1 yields 6.94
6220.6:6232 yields 7.44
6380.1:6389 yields 7.31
